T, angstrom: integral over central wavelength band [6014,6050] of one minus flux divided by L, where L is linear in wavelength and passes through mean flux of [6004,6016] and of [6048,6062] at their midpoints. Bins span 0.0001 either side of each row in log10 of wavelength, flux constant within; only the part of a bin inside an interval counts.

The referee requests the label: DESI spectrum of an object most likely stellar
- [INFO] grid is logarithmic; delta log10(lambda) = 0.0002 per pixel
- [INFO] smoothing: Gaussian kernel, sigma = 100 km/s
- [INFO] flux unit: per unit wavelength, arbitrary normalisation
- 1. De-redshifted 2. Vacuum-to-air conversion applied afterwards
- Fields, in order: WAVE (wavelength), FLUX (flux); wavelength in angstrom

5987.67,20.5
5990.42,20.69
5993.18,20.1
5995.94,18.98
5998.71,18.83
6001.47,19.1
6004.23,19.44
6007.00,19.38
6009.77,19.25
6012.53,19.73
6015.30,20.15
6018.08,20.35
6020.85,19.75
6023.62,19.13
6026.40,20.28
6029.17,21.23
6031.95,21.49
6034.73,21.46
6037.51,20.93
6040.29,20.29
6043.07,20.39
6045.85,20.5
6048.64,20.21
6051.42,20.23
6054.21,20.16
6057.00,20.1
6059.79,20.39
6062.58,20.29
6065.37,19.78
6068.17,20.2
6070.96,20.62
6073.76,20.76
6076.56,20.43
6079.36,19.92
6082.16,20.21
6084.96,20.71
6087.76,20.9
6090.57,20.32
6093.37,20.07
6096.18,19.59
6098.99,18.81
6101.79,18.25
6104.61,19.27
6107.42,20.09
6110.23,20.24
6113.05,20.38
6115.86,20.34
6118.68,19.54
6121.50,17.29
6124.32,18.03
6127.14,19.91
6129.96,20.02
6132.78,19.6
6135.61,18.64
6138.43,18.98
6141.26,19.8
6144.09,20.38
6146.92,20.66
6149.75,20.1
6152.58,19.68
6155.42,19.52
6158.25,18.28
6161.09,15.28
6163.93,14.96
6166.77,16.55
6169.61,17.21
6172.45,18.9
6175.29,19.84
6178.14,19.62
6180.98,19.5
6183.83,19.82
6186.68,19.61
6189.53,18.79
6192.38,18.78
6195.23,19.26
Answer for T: -1.1 angstrom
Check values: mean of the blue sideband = 19.6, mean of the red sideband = 20.2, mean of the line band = 20.5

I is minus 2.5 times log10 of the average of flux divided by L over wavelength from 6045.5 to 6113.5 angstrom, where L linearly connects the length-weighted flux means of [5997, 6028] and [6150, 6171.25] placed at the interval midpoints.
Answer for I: -0.08 mag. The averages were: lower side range 19.6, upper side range 17.5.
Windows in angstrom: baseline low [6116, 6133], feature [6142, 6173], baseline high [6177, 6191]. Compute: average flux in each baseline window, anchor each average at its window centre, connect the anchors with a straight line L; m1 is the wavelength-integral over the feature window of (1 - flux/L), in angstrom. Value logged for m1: 1.6 angstrom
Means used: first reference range 19.1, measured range 18.3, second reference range 19.5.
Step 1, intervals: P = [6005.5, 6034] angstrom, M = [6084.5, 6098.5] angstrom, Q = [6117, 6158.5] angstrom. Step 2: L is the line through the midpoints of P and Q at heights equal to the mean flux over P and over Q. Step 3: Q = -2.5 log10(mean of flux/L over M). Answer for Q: -0.03 mag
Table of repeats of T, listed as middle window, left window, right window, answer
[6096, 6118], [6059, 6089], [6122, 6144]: 0.1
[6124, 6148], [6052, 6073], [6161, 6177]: -1.8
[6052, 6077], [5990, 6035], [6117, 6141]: -1.0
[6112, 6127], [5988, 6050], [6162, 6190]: -0.1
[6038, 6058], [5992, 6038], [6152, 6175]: -0.9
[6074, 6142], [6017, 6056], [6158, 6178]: -3.2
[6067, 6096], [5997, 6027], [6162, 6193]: -2.0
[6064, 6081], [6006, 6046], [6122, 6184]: -0.5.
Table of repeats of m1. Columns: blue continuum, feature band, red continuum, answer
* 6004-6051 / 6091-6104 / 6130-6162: 0.27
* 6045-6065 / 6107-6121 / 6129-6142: -0.24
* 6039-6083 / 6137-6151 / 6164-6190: -0.62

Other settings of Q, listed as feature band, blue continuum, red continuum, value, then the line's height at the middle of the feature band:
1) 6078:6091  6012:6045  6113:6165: -0.04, 19.7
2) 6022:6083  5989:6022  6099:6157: -0.04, 19.6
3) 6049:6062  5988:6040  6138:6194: -0.03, 19.7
